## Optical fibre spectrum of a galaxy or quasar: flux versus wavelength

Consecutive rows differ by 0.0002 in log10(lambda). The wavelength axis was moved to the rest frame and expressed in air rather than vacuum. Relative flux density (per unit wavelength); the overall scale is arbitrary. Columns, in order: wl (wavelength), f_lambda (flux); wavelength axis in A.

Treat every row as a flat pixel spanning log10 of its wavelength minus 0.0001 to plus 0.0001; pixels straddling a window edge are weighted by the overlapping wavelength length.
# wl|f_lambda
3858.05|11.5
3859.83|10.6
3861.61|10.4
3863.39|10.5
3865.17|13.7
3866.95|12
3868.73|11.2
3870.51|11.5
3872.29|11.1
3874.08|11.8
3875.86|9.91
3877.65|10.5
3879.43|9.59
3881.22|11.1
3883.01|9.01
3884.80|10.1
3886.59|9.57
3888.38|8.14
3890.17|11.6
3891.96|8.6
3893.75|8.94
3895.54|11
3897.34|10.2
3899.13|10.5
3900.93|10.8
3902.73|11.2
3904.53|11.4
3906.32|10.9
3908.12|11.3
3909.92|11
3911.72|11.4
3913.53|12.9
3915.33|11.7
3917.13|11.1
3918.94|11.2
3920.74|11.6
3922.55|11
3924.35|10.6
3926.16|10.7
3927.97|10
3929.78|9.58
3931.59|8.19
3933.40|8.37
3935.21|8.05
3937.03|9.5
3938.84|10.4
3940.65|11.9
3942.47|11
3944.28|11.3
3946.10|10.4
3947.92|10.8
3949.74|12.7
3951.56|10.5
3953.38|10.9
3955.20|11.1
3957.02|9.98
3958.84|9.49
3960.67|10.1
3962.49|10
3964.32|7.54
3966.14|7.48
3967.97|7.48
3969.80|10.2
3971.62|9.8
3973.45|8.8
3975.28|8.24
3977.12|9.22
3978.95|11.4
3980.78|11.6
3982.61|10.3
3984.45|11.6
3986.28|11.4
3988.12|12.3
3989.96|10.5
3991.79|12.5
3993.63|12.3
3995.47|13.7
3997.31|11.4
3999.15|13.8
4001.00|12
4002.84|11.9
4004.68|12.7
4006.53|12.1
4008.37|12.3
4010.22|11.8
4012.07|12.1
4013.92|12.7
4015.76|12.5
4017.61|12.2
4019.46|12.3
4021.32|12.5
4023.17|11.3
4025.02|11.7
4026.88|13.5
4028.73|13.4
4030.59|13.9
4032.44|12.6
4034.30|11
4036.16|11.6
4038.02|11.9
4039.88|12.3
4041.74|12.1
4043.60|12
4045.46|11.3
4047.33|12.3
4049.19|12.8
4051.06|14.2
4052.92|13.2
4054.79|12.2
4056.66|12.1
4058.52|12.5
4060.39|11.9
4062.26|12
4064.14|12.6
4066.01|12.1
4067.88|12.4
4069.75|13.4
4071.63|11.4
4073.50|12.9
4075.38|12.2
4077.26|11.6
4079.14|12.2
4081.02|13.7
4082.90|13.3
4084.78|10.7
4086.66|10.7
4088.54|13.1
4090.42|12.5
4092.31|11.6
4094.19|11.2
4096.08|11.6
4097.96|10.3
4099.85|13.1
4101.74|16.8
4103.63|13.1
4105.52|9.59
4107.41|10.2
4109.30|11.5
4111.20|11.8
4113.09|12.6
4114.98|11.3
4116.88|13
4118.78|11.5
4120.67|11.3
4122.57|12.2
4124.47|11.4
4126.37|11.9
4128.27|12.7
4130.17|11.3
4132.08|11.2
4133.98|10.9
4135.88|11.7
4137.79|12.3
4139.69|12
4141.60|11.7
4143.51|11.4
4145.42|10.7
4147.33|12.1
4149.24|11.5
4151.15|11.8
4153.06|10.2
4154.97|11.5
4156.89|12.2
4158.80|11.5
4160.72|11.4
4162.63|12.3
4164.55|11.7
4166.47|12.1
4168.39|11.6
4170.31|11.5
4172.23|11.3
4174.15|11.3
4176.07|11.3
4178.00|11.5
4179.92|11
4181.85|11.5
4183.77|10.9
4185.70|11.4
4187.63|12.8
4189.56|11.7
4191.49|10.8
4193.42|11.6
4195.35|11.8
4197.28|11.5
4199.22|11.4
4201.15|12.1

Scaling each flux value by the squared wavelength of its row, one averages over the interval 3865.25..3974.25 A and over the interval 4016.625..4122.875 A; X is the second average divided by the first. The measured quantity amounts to 1.3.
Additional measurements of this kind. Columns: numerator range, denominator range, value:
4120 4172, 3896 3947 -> 1.22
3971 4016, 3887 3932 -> 1.13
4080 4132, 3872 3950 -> 1.26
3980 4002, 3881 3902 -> 1.27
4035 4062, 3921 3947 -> 1.29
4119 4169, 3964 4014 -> 1.13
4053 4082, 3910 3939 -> 1.28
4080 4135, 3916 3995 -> 1.25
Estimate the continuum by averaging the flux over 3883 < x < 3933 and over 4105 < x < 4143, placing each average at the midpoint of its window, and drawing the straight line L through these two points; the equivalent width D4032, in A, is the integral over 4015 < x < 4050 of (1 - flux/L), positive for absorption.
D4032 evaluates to -3.5 A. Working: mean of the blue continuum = 10.5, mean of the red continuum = 11.6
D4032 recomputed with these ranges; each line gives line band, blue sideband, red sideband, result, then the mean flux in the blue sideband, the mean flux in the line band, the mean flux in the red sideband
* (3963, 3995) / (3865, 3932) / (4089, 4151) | 2.6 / 10.7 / 10.2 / 11.8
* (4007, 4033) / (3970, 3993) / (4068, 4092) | -2.7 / 10.7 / 12.5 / 12.3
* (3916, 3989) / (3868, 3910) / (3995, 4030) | 7.9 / 10.4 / 10.2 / 12.4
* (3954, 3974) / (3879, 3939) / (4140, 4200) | 2.4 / 10.3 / 9.3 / 11.5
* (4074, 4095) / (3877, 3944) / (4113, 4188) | -1.5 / 10.4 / 12.1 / 11.6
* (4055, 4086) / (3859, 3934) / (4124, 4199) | -2.9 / 10.6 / 12.3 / 11.6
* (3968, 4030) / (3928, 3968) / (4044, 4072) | -3.1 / 9.91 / 11.7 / 12.4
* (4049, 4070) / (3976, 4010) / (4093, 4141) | -1.3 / 11.8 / 12.6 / 11.9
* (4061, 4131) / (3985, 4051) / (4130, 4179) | -1.3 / 12.3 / 12.1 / 11.5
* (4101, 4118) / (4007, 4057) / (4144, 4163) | -0.5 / 12.4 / 12.1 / 11.5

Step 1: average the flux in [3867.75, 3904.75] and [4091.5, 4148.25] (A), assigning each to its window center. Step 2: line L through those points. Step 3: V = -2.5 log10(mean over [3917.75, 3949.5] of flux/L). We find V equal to 0.03 mag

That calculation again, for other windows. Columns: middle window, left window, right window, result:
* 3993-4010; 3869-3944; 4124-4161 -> -0.142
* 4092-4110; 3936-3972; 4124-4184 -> -0.070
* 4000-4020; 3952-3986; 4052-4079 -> -0.130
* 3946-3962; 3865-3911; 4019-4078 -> 0.065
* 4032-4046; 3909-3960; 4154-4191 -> -0.075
